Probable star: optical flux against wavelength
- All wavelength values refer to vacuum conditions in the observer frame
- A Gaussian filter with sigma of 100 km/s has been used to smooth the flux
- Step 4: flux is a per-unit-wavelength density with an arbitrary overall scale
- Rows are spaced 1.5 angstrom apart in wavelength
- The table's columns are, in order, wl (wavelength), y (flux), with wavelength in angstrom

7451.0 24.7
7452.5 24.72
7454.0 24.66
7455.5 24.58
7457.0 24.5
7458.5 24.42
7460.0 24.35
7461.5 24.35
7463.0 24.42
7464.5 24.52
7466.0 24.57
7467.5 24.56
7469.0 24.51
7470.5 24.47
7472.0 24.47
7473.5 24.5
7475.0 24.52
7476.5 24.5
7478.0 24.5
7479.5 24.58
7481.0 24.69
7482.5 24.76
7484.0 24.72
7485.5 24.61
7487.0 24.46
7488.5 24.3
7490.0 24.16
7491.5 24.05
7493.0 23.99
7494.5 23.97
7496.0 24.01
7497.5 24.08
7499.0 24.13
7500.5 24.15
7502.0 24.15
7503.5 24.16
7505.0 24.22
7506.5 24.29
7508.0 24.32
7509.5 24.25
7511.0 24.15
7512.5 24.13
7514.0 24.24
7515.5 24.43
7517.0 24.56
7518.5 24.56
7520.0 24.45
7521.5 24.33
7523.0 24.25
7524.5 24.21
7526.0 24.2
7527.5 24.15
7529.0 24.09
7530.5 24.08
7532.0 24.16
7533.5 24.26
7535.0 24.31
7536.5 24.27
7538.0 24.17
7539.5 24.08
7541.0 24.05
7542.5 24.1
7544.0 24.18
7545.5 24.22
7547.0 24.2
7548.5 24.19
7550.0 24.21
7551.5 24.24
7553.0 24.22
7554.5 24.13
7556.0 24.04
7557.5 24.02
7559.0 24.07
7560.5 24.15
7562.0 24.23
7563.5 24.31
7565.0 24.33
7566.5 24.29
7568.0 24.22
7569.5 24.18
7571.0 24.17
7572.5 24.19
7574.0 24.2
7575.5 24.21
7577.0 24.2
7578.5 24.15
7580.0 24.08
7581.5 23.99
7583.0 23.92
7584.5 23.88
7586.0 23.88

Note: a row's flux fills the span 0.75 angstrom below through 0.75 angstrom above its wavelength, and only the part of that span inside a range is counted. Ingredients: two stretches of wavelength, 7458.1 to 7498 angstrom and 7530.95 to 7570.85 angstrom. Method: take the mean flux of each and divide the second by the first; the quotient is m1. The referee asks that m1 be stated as 1.0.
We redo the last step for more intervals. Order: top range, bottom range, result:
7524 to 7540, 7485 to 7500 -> 1.00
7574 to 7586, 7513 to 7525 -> 0.99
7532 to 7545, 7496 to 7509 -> 1.00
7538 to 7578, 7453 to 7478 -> 0.99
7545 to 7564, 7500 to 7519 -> 1.00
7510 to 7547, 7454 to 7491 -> 0.99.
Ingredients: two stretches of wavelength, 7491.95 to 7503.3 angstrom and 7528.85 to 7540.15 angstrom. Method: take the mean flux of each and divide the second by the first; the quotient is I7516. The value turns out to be 1.0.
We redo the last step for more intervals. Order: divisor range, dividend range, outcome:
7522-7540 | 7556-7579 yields 1.00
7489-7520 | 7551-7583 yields 1.00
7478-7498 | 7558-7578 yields 0.99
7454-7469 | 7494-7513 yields 0.99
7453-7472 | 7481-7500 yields 0.99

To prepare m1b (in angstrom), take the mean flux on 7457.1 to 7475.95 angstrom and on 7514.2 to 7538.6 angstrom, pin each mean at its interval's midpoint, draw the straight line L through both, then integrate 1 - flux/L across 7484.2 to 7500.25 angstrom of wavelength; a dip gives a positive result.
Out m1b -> 0.1 angstrom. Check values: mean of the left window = 24.5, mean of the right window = 24.3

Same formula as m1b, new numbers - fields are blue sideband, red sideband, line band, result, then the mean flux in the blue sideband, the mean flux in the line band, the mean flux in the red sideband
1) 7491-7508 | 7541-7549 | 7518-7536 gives -0.1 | 24.1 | 24.3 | 24.2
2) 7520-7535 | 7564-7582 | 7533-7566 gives 0.0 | 24.2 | 24.2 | 24.2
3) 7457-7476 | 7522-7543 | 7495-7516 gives 0.1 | 24.5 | 24.2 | 24.2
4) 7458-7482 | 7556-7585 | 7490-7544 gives 0.3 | 24.5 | 24.2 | 24.1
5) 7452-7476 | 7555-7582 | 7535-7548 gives 0.0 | 24.5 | 24.2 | 24.2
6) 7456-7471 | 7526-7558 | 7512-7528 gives -0.1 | 24.5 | 24.3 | 24.2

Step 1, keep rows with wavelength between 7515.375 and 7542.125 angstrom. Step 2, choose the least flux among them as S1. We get 24.05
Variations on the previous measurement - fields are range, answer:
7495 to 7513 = 24.01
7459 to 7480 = 24.35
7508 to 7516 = 24.13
